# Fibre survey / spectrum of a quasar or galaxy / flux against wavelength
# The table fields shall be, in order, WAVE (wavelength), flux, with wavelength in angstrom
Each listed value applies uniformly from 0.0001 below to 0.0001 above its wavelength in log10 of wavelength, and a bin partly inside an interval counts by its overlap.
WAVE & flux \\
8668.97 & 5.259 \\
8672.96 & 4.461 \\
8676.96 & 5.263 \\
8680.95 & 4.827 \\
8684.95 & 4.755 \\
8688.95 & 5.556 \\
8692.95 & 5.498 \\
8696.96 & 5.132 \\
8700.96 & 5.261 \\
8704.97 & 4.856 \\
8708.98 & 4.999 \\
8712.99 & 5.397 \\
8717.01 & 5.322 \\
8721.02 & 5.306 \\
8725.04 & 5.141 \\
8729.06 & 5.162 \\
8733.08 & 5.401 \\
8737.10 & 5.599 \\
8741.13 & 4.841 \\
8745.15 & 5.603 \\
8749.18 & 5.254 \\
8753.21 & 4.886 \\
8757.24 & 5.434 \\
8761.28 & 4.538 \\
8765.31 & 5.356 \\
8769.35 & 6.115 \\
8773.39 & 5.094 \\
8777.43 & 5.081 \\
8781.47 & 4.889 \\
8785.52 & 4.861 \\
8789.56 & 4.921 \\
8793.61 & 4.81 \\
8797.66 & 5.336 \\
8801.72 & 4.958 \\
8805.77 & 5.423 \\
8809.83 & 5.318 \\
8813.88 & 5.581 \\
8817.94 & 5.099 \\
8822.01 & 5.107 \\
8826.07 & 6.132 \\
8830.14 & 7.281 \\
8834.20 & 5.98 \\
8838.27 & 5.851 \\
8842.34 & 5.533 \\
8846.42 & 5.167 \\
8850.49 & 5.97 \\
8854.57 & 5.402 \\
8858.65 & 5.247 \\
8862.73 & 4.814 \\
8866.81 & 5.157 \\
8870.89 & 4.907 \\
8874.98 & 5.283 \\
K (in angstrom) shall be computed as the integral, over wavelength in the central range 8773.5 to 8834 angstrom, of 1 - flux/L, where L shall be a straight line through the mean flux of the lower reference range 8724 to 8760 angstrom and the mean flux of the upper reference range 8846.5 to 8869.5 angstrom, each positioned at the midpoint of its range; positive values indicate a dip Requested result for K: -0.9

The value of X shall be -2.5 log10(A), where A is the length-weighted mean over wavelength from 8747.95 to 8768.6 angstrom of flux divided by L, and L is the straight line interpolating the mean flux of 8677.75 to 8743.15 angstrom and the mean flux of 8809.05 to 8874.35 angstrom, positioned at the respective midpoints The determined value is 0.035 mag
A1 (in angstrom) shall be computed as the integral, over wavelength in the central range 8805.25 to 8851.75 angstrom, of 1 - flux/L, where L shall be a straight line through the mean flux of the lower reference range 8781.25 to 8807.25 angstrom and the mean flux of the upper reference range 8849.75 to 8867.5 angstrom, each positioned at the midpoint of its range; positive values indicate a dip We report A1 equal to -4.9 angstrom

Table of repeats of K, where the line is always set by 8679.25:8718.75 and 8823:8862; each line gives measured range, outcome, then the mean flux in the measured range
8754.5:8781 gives 1.08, 5.24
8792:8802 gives 0.95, 5.05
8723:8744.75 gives 0.23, 5.26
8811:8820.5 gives 0.58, 5.32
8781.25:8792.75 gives 1.37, 4.88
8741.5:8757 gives 0.44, 5.23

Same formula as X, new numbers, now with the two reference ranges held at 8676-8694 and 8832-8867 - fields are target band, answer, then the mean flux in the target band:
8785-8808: 0.07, 5.07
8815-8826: 0.02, 5.32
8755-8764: 0.06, 5.01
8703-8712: 0.05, 4.98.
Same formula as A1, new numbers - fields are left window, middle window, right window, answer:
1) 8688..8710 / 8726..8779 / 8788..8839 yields 0.96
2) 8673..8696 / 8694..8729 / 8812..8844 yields 0.43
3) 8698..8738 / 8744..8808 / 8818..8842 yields 5.10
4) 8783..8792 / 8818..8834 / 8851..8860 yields -2.51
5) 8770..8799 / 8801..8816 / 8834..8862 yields -0.35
